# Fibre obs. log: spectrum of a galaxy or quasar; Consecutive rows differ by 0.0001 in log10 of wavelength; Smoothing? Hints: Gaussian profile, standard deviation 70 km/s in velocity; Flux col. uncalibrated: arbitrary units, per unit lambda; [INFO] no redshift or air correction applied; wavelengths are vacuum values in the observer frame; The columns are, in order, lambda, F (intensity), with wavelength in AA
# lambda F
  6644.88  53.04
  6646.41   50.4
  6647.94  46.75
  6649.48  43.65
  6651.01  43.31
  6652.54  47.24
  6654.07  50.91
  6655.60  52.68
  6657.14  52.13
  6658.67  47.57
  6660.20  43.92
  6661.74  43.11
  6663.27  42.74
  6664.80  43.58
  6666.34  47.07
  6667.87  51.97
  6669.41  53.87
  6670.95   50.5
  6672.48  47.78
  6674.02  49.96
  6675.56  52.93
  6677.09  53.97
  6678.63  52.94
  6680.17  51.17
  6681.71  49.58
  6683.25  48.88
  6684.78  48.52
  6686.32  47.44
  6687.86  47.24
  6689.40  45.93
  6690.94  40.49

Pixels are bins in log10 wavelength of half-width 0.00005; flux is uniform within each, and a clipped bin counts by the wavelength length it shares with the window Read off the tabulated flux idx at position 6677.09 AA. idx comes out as 53.97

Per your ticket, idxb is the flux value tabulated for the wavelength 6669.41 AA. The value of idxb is 53.87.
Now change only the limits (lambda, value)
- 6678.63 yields 52.94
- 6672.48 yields 47.78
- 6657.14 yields 52.13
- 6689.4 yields 45.93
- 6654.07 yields 50.91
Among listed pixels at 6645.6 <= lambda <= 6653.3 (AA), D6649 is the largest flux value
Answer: 50.4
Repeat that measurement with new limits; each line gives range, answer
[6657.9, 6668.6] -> 51.97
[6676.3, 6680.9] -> 53.97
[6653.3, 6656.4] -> 52.68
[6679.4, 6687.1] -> 51.17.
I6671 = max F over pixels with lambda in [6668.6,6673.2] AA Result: 53.87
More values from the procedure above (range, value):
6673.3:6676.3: 52.93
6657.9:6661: 47.57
